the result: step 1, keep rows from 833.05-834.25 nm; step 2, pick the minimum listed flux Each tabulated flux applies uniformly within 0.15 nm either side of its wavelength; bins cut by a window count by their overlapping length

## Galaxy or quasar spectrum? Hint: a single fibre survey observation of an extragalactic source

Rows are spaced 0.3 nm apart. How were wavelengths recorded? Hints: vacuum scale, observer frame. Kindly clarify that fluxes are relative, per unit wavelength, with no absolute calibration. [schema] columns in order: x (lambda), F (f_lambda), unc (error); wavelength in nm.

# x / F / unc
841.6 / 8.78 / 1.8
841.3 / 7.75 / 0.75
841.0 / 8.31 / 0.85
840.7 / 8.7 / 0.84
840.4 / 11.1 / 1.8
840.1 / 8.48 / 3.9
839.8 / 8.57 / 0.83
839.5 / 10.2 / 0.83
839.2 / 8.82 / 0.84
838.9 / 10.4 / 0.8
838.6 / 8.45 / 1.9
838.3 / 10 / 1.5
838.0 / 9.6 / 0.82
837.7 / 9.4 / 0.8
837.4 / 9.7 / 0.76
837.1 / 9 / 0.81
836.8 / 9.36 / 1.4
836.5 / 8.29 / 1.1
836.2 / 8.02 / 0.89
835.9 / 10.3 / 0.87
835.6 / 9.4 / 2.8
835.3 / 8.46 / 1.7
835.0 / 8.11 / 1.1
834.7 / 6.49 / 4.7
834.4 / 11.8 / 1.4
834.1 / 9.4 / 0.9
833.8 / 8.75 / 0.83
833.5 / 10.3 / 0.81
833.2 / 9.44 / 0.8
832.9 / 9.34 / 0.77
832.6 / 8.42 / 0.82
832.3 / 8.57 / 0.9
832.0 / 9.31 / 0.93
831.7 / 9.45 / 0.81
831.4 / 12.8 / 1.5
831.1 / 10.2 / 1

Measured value 8.75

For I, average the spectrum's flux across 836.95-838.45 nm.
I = 9.54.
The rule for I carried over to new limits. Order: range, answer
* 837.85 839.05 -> 9.61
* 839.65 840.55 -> 9.38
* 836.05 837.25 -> 8.67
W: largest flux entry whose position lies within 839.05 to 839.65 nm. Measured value 10.2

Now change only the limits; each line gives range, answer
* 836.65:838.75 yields 10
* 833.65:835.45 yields 11.8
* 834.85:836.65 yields 10.3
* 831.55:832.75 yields 9.45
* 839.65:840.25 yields 8.57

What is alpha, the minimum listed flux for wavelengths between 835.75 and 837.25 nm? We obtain 8.02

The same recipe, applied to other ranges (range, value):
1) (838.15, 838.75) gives 8.45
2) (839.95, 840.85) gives 8.48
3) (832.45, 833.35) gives 8.42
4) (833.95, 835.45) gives 6.49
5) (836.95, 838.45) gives 9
